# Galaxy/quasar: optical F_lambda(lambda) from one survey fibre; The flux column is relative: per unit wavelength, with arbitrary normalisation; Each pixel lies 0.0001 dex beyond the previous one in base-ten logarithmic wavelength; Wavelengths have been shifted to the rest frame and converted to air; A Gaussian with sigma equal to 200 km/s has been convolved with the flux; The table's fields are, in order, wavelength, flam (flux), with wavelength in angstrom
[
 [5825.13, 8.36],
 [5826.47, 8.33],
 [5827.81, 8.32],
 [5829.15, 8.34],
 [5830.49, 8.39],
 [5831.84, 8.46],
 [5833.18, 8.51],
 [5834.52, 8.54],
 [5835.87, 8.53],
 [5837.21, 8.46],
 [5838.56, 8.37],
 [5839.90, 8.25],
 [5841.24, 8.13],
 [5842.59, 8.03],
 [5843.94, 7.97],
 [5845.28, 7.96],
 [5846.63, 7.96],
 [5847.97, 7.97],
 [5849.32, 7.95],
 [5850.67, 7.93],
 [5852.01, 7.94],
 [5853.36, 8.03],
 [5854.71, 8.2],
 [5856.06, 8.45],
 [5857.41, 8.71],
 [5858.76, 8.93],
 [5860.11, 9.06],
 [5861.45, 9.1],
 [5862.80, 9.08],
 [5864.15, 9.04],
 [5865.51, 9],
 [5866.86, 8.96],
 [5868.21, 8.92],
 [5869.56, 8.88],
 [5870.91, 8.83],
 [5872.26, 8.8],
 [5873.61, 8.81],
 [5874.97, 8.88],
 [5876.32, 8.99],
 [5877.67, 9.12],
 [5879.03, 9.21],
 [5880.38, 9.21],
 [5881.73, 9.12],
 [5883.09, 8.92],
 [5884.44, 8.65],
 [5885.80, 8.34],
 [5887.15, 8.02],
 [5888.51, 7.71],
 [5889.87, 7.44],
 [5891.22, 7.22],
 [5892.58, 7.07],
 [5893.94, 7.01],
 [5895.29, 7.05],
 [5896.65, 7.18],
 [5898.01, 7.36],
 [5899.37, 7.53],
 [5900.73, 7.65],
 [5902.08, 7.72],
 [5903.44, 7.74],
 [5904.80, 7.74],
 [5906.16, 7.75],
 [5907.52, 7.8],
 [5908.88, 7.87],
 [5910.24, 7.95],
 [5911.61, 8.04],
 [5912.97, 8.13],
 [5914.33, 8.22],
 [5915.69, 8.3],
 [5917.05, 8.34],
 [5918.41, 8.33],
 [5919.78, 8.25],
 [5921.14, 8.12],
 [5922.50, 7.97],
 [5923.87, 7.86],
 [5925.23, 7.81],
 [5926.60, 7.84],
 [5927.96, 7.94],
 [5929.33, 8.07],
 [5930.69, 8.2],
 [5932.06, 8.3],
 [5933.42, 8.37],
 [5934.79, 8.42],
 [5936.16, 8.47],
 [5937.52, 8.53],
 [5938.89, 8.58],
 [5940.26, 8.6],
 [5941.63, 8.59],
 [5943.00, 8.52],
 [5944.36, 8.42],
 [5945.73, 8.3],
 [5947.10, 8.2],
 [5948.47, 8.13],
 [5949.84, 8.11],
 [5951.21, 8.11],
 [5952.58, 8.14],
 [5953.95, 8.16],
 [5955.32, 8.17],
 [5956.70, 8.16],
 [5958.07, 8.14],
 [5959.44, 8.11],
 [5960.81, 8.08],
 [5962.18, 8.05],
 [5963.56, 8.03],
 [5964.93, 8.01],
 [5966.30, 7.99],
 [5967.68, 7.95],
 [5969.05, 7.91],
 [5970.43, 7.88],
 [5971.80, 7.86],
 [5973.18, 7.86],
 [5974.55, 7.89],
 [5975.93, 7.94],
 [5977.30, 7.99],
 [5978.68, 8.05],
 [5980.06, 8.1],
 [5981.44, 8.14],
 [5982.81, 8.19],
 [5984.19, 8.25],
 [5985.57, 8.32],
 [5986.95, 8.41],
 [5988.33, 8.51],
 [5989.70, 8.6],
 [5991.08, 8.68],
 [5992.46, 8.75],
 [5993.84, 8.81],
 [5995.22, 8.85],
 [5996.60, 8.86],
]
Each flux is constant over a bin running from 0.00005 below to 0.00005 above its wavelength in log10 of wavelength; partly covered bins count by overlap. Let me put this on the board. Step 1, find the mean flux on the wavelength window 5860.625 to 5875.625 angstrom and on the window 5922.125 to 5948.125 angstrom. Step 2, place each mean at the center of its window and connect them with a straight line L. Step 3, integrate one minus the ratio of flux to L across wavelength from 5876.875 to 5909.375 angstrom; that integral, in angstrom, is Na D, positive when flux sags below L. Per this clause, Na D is 2.8 angstrom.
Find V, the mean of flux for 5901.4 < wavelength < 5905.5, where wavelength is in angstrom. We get 7.75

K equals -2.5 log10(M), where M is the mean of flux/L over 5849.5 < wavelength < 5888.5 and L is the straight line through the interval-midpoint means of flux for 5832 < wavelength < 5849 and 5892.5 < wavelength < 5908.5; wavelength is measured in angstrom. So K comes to -0.11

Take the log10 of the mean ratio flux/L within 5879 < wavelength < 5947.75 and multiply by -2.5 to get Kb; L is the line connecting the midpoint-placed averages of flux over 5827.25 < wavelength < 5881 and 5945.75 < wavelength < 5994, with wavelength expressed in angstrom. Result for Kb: 0.037 mag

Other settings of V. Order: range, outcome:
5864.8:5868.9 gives 8.95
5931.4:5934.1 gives 8.35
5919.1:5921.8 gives 8.2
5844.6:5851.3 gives 7.96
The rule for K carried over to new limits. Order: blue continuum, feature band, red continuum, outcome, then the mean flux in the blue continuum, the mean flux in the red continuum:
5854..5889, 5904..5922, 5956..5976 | 0.05 mag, 8.81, 7.99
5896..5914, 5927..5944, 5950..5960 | -0.05 mag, 7.74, 8.14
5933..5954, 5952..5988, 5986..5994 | 0.06 mag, 8.36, 8.61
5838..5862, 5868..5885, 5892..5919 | -0.12 mag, 8.27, 7.74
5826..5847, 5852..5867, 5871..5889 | -0.02 mag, 8.29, 8.77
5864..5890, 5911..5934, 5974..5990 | 0.05 mag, 8.76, 8.19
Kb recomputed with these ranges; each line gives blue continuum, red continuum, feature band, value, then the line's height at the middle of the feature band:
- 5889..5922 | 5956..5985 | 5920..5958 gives -0.045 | 7.89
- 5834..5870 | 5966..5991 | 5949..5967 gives 0.010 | 8.17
